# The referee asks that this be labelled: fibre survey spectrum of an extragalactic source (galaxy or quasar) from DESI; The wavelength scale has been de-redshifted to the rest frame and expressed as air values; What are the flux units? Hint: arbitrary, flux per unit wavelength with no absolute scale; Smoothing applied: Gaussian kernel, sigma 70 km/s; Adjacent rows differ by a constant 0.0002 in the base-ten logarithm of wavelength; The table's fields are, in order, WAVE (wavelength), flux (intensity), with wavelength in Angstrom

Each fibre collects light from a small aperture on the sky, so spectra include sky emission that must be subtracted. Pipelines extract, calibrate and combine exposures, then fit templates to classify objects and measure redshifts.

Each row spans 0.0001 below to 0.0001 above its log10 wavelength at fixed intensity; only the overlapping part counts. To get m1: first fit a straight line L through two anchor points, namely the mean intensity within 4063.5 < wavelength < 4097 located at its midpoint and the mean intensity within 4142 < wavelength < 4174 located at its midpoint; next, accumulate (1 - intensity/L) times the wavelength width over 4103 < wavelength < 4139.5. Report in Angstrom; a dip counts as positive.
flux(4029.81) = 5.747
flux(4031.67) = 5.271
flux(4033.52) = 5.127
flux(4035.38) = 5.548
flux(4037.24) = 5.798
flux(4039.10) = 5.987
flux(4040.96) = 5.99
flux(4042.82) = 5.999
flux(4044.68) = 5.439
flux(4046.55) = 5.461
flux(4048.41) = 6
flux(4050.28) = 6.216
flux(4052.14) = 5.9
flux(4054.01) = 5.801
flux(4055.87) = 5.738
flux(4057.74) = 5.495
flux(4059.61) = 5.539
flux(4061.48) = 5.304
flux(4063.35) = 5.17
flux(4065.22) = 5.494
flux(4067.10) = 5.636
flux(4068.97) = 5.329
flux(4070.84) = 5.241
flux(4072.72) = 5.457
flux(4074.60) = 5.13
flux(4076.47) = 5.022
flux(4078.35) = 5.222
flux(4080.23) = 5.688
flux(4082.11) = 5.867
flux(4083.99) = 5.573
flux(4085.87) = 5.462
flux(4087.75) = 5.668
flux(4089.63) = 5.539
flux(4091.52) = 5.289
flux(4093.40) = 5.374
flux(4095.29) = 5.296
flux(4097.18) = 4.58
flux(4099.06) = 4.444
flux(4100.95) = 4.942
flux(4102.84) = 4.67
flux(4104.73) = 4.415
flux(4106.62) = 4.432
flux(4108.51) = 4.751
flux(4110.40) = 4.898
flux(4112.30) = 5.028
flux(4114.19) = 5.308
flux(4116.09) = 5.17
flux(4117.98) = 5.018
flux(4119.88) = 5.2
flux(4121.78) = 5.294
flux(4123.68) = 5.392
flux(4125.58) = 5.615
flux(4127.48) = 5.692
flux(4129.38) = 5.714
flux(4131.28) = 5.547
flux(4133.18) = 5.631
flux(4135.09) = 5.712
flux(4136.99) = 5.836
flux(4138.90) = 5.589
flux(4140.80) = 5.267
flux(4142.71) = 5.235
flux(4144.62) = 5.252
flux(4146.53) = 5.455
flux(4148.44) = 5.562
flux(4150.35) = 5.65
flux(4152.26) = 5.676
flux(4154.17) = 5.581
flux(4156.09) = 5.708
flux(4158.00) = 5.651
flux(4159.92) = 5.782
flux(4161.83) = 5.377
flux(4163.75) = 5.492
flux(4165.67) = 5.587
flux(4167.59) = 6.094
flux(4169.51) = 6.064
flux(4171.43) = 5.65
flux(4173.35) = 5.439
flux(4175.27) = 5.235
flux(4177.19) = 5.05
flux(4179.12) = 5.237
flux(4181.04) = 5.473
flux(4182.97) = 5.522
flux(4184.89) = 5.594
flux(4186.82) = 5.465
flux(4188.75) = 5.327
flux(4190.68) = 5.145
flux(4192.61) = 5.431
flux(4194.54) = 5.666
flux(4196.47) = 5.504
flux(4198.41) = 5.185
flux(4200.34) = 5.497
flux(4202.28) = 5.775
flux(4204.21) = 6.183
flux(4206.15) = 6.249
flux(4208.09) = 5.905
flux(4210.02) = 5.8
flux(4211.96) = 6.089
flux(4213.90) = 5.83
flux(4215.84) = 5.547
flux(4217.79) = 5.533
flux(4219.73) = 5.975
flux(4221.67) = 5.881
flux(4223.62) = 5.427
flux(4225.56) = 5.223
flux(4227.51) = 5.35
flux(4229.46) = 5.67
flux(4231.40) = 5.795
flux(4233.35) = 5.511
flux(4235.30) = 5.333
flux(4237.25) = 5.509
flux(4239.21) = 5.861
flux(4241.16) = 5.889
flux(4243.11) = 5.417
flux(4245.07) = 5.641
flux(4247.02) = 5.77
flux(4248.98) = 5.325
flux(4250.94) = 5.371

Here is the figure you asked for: 1.7 Angstrom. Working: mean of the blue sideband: 5.4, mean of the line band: 5.26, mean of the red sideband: 5.61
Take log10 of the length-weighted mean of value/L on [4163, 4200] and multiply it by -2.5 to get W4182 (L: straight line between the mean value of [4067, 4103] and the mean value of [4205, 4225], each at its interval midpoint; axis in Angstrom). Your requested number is 0.037 mag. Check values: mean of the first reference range 5.28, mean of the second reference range 5.81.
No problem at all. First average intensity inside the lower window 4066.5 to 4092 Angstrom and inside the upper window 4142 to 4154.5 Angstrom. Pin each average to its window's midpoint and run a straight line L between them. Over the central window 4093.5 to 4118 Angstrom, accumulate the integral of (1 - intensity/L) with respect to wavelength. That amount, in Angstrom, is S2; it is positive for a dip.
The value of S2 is 2.7 Angstrom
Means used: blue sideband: 5.44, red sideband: 5.49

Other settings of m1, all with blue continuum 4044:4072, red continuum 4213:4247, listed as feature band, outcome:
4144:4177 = 0.0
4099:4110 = 1.9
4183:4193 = 0.4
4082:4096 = 0.2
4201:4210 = -0.6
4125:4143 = 0.0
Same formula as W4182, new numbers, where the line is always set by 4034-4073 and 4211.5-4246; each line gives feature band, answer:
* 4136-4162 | 0.02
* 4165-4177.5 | 0.00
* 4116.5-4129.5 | 0.05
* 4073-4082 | 0.06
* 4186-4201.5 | 0.04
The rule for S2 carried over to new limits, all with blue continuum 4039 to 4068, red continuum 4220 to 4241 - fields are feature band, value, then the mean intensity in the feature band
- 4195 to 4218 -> -0.7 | 5.76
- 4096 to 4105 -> 1.6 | 4.64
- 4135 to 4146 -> 0.3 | 5.46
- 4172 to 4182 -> 0.6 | 5.3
